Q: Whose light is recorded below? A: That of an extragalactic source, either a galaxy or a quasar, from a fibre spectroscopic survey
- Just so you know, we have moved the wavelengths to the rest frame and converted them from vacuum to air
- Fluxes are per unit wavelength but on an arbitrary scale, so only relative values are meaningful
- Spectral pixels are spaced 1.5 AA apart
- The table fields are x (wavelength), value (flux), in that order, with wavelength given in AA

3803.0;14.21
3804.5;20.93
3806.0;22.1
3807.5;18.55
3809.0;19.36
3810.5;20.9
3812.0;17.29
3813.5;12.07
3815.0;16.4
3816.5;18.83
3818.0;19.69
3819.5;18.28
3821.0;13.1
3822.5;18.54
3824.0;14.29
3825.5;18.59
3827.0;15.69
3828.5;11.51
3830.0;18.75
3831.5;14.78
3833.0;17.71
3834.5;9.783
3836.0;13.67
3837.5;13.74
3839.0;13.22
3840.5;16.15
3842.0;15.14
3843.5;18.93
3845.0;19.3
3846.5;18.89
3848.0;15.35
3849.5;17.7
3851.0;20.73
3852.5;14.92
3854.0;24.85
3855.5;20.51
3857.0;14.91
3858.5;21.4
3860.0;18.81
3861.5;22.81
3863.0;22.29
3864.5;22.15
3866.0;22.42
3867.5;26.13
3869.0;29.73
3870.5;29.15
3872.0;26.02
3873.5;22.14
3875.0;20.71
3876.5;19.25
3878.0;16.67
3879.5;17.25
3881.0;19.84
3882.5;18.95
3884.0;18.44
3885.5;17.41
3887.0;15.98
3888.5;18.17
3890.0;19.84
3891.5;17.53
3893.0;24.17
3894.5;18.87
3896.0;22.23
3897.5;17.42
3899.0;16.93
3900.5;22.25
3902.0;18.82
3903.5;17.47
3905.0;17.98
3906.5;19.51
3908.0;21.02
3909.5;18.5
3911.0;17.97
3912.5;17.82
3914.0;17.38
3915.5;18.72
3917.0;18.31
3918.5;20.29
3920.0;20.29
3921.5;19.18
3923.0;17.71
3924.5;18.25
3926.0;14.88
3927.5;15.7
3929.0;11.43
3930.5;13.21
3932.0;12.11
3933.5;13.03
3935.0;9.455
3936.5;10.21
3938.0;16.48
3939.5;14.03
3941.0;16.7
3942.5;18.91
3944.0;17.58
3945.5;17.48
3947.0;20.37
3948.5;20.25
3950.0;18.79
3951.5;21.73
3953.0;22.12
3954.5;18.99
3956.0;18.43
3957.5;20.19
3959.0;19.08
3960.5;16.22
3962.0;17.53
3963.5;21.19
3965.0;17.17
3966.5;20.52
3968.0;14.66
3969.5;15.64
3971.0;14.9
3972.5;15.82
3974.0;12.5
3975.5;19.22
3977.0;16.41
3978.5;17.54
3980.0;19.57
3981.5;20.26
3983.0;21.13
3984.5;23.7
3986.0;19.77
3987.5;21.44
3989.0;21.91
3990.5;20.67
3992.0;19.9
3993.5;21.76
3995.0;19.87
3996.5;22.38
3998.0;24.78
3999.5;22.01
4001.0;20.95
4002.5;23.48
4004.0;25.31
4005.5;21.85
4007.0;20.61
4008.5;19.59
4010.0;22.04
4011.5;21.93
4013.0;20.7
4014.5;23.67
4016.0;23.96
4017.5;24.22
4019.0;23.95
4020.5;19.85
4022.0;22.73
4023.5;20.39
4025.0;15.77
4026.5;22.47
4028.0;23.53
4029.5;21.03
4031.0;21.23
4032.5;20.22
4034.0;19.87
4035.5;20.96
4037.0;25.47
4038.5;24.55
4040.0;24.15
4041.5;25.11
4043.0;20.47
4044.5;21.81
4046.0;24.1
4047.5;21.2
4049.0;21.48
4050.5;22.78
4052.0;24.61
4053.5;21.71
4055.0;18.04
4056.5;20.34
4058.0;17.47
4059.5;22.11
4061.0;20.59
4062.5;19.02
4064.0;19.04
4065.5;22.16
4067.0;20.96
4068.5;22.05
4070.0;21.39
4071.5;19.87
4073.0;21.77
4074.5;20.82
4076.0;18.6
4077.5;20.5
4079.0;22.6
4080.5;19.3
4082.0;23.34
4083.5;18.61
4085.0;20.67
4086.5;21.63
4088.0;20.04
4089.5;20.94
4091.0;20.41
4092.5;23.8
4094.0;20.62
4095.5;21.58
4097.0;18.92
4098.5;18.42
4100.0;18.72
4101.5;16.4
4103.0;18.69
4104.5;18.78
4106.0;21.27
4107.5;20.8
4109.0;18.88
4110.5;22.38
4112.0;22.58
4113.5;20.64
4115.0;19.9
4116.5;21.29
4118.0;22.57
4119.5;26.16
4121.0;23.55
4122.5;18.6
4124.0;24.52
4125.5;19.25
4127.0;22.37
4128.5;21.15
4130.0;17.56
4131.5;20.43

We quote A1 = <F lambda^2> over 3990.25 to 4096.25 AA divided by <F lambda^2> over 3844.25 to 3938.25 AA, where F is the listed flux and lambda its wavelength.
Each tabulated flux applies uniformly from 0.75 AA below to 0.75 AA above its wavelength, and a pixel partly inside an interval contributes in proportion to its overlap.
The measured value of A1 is 1.2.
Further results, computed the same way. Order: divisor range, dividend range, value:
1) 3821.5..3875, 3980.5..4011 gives 1.24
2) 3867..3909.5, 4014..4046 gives 1.18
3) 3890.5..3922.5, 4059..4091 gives 1.18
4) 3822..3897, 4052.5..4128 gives 1.23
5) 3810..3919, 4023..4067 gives 1.26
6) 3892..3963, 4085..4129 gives 1.28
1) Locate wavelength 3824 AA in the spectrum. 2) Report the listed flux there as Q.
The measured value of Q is 14.29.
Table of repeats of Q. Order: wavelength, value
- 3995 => 19.87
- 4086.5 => 21.63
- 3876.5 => 19.25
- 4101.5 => 16.4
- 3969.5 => 15.64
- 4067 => 20.96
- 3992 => 19.9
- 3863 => 22.29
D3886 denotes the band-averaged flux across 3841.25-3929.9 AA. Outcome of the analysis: 19.4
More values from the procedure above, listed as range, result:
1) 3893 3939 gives 17.2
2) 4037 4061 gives 22.1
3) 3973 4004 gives 20.5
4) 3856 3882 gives 21.8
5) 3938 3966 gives 18.7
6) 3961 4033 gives 20.4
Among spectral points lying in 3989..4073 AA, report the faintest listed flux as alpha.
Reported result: 15.77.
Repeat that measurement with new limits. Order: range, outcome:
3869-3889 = 15.98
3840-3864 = 14.91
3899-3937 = 9.455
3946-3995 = 12.5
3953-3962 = 16.22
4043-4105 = 16.4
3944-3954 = 17.48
